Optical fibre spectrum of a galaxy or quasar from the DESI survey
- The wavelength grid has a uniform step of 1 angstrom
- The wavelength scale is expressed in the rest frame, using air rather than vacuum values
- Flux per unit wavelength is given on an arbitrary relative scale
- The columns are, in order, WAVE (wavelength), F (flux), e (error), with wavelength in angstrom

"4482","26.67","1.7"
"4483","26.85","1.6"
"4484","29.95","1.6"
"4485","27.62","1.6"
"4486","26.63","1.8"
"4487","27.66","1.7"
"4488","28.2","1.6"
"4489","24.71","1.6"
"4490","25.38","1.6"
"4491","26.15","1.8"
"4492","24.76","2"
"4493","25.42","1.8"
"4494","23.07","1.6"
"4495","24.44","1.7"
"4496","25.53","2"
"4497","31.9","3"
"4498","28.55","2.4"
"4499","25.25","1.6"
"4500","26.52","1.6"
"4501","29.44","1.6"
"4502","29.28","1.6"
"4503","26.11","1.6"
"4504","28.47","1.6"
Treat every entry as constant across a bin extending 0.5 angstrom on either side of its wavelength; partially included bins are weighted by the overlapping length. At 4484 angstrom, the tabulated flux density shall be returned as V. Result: 29.95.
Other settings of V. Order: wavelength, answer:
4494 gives 23.07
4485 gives 27.62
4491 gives 26.15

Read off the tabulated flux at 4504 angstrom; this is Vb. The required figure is 28.47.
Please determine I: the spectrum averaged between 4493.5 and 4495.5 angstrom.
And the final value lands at 23.8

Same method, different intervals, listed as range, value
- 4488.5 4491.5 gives 25.4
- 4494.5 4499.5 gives 27.1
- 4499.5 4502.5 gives 28.4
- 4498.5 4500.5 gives 25.9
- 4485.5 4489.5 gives 26.8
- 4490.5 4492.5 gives 25.5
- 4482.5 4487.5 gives 27.7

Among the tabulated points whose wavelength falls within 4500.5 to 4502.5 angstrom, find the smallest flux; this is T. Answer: 29.28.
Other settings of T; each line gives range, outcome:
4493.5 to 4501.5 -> 23.07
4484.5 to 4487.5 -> 26.63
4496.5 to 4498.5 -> 28.55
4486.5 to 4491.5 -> 24.71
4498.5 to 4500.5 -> 25.25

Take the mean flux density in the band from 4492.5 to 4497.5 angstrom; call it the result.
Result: 26.1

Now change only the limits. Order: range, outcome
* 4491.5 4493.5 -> 25.1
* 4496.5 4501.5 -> 28.3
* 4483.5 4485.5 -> 28.8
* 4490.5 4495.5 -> 24.8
